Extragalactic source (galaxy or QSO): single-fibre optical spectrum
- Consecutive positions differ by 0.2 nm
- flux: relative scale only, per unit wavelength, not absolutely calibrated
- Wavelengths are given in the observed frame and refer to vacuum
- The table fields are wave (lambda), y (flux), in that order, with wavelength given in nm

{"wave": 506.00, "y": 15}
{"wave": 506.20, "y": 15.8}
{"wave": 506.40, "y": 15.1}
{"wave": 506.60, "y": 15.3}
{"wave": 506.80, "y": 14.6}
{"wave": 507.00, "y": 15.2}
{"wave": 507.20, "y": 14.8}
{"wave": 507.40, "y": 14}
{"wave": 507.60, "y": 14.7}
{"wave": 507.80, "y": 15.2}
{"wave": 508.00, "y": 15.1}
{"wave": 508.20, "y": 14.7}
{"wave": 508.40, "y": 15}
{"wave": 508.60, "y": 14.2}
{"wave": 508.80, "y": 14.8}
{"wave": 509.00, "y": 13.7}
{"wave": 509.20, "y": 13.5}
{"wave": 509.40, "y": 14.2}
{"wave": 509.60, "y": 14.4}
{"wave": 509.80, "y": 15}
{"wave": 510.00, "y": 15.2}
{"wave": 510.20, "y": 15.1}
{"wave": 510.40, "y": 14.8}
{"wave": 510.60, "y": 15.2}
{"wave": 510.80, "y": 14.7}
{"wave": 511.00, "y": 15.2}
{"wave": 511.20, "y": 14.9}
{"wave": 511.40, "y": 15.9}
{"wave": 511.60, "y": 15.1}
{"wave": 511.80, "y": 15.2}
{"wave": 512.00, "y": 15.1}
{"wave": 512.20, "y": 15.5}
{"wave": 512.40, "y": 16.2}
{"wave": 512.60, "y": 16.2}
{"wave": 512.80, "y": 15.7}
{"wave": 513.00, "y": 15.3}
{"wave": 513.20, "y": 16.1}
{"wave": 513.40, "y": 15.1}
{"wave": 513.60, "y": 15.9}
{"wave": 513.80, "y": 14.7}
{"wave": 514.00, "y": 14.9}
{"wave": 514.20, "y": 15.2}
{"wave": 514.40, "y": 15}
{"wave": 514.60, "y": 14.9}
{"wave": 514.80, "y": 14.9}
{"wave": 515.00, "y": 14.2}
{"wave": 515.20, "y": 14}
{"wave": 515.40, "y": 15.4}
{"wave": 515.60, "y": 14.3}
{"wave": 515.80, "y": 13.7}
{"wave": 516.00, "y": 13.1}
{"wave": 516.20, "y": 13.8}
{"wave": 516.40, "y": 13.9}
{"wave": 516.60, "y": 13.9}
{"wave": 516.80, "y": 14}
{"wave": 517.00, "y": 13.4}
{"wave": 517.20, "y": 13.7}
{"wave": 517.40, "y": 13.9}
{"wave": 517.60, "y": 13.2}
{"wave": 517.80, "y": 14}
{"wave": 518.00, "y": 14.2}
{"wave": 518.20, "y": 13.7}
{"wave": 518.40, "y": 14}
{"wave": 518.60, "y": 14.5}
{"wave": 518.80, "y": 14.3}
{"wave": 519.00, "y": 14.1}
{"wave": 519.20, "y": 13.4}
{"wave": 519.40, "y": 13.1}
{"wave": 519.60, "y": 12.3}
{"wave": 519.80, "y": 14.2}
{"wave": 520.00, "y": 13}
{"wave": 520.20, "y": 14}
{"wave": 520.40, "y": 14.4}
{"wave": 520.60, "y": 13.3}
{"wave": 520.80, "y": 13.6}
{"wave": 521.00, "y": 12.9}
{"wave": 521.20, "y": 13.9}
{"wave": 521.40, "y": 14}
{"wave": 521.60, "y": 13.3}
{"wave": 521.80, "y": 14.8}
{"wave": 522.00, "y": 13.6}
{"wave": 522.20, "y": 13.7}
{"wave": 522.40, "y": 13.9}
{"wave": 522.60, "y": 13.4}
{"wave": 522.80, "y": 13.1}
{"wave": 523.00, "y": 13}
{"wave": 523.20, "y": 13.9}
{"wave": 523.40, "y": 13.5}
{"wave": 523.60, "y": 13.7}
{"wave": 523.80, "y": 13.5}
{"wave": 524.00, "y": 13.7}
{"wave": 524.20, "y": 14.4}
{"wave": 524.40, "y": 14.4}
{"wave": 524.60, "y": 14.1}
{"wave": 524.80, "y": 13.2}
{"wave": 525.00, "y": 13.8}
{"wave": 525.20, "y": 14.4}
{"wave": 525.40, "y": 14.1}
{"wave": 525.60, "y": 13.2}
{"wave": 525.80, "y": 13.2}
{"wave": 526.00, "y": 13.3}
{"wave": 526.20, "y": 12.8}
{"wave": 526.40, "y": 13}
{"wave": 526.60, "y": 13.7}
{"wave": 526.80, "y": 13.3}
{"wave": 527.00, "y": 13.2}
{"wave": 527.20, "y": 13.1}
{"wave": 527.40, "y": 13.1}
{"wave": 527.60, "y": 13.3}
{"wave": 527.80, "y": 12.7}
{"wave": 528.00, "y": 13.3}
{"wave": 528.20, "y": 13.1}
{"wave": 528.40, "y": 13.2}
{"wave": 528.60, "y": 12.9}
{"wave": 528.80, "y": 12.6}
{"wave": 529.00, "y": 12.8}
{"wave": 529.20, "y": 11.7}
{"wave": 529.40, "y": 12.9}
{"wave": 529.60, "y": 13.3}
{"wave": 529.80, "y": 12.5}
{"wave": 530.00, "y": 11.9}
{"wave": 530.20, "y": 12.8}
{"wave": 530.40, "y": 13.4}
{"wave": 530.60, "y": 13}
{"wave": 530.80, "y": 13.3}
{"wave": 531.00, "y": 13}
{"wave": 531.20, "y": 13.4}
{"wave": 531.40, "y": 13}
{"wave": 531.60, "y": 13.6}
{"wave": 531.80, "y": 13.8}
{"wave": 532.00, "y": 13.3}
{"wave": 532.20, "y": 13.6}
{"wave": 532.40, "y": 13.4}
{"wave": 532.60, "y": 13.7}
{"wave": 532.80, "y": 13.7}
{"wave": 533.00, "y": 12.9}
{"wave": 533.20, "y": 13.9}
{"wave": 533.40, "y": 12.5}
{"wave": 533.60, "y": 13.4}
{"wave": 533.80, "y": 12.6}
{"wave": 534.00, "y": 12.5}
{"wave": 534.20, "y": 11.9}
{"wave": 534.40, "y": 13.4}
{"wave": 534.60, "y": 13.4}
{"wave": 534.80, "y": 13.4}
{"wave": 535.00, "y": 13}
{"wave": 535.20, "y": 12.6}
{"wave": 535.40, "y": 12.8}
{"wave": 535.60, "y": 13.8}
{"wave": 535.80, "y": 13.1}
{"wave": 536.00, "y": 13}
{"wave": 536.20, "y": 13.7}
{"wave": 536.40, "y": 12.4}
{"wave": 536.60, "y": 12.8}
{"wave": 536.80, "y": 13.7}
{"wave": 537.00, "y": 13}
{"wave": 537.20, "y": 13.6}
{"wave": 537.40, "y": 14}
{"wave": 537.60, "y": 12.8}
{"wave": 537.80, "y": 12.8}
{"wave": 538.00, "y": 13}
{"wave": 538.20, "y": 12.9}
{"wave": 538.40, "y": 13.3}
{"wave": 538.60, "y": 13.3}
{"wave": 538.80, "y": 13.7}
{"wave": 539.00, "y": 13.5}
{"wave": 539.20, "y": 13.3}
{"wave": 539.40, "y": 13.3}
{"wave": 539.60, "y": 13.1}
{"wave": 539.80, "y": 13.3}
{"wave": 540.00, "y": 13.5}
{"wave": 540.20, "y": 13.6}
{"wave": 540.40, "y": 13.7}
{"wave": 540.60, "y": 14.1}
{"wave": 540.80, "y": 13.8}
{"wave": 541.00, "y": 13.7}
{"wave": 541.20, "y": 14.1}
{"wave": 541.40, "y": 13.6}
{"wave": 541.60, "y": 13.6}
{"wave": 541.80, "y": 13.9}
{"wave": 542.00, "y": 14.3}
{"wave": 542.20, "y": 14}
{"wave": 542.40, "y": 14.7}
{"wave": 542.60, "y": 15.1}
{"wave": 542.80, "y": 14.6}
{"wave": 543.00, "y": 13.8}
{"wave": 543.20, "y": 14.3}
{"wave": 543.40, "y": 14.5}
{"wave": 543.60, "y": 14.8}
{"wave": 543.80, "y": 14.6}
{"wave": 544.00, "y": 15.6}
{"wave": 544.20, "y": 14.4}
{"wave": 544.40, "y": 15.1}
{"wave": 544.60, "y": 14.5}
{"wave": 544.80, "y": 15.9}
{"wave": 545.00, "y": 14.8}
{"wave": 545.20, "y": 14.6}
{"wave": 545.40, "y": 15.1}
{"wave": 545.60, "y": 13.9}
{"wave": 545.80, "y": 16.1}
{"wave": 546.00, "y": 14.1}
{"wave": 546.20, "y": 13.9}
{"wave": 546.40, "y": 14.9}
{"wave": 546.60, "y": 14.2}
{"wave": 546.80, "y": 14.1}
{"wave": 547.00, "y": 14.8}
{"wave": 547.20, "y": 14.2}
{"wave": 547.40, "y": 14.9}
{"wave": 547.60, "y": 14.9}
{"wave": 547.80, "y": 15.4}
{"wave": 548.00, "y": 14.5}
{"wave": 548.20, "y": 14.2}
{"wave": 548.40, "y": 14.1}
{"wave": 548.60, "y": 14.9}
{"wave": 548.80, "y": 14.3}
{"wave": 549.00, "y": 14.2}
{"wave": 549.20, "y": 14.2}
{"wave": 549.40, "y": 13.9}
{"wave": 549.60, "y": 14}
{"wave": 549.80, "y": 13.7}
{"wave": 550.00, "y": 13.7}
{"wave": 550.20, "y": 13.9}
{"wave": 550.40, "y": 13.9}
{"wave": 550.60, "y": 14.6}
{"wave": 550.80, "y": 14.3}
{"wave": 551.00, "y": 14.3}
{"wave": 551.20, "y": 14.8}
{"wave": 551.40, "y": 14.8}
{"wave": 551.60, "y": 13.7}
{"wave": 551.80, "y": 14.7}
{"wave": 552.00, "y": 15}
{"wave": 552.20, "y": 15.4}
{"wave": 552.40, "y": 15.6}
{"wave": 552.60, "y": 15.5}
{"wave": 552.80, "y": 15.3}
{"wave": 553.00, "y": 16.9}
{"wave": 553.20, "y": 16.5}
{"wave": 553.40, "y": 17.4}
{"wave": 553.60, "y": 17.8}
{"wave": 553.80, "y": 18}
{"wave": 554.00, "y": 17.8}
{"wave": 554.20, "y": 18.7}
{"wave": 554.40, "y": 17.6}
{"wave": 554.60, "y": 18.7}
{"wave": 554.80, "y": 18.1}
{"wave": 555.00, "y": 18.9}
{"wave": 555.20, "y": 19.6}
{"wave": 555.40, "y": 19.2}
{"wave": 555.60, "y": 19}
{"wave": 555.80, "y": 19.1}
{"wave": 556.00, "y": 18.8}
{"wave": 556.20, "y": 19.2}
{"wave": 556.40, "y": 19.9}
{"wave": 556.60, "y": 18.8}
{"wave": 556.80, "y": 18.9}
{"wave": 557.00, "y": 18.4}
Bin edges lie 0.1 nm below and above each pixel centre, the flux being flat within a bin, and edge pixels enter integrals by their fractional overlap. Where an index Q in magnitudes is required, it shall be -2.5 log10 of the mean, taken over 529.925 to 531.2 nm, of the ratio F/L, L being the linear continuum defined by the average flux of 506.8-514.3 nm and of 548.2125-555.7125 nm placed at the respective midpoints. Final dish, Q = 0.19 mag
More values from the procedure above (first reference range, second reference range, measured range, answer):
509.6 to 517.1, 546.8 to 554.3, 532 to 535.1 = 0.14 mag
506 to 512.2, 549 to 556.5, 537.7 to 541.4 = 0.18 mag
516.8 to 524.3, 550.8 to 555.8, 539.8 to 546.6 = 0.11 mag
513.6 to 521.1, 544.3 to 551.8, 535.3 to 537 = 0.09 mag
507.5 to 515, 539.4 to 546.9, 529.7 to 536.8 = 0.11 mag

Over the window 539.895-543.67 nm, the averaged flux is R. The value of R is 14.1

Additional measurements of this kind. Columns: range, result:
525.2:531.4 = 13.1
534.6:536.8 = 13.1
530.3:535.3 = 13.2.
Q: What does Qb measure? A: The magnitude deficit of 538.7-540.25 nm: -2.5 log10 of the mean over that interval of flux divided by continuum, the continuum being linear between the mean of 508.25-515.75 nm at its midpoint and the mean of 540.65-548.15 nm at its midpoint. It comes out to 0.09 mag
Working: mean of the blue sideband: 15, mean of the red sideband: 14.5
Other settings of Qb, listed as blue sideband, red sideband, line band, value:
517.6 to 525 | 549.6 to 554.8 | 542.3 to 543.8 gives 0.04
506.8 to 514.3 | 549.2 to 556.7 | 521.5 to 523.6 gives 0.14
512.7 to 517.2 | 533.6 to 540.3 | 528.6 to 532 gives 0.05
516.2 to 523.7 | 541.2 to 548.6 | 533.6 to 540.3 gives 0.09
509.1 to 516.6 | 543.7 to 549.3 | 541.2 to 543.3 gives 0.04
